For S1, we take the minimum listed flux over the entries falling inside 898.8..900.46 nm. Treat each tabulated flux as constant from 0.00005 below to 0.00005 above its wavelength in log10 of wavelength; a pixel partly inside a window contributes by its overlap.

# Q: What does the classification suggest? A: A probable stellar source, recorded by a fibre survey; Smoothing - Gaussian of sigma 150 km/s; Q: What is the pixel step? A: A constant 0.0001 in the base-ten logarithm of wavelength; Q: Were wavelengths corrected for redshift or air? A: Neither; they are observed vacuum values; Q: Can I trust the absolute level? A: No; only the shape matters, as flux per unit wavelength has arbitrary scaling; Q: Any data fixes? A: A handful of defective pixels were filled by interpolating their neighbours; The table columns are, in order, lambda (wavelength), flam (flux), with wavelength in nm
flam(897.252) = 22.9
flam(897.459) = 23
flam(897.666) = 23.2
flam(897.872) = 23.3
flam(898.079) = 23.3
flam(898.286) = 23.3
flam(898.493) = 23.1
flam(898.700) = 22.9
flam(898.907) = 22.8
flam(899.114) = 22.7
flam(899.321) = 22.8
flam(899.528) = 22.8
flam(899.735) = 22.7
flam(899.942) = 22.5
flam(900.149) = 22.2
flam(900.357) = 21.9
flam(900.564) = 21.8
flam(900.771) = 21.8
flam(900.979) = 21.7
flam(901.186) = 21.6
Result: 21.9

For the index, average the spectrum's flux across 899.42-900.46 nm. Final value 22.4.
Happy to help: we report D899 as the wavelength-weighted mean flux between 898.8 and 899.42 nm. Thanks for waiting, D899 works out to 22.8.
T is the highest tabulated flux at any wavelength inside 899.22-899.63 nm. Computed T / 22.8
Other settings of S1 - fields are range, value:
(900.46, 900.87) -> 21.8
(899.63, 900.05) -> 22.5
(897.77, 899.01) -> 22.8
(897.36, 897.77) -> 23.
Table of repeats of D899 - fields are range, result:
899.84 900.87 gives 22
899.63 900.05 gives 22.6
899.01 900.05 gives 22.7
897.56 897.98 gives 23.3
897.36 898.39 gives 23.2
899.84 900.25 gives 22.4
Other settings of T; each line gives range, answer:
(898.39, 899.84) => 23.1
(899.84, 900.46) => 22.5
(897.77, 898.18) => 23.3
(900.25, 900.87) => 21.9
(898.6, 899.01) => 22.9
